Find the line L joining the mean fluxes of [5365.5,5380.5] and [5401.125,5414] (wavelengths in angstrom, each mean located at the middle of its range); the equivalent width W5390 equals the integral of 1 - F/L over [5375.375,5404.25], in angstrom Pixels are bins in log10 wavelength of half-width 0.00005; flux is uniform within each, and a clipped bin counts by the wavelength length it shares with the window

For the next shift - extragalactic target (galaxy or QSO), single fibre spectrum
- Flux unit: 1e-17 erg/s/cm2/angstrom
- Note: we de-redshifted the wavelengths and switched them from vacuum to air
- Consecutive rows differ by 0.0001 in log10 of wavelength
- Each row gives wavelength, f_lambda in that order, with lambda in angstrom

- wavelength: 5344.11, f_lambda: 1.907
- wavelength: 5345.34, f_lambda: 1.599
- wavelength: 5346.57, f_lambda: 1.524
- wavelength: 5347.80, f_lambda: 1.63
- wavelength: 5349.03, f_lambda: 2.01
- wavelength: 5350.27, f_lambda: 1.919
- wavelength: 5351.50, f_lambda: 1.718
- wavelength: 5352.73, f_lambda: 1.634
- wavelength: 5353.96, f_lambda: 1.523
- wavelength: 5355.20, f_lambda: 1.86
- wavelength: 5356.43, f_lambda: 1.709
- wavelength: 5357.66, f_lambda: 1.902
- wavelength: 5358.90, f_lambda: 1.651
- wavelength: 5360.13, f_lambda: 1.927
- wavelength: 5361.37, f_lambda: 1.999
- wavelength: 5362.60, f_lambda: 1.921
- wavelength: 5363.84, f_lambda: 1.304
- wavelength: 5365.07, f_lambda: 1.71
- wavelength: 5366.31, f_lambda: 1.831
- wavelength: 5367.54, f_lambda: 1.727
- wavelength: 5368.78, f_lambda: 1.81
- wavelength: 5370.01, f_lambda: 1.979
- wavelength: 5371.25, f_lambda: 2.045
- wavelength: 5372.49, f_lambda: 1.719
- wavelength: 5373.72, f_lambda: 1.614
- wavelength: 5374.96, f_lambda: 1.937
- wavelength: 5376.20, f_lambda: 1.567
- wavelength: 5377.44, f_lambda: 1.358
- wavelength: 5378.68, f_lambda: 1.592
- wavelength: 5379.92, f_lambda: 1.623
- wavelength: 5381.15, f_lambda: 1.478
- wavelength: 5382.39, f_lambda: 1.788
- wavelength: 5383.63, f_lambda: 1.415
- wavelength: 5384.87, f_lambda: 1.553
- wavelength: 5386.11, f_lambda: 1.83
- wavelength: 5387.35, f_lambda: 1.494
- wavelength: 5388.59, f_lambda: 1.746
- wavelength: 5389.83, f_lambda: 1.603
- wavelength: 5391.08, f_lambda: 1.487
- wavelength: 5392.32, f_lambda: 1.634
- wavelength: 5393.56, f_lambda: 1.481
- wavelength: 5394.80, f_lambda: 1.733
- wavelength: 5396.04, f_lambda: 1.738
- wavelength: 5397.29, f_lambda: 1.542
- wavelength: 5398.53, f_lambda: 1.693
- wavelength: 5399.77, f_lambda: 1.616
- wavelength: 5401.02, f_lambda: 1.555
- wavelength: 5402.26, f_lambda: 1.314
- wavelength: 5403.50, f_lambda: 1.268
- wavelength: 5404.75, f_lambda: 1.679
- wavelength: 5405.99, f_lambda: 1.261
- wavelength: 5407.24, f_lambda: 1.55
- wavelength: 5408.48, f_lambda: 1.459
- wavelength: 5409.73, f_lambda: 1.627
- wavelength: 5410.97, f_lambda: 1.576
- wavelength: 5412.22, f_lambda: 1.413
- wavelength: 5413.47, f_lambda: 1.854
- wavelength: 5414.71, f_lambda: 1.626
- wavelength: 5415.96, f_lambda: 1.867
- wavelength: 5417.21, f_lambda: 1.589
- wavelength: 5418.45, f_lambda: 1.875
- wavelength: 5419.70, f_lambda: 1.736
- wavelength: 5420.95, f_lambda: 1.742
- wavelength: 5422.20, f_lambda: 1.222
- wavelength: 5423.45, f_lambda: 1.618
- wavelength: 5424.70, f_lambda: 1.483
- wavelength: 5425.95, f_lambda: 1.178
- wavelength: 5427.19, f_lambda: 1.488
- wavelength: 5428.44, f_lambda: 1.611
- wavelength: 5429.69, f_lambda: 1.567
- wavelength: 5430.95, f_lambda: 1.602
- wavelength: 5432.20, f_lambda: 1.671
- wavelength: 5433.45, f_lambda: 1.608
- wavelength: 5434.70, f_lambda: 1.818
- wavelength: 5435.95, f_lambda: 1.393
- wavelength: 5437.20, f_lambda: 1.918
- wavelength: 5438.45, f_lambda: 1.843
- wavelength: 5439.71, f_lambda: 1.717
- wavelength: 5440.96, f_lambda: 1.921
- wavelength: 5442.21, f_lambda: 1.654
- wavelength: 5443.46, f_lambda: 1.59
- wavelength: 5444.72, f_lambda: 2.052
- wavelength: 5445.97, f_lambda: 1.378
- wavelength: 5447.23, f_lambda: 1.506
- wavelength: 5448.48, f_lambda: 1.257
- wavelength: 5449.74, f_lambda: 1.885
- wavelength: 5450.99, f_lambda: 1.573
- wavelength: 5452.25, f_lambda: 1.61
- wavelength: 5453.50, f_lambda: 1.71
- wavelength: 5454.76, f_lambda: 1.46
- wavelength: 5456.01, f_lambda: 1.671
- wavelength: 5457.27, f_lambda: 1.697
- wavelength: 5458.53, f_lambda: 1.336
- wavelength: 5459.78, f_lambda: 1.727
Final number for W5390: 0.81 angstrom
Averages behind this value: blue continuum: 1.73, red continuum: 1.5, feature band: 1.57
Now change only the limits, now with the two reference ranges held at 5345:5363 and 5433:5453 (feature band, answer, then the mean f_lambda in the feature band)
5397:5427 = 2.6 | 1.56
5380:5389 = 0.6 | 1.61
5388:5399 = 0.6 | 1.63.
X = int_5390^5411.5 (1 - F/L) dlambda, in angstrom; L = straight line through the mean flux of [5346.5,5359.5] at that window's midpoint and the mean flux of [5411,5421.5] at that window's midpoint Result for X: 2.1 angstrom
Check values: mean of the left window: 1.74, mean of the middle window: 1.54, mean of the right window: 1.7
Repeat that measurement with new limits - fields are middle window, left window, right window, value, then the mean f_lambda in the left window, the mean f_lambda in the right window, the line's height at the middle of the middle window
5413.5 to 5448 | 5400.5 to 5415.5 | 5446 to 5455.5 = -2.2 angstrom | 1.52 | 1.56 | 1.54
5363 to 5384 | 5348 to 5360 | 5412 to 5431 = 0.5 angstrom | 1.77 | 1.59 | 1.72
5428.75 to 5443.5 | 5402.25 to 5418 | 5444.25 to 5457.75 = -0.9 angstrom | 1.56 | 1.61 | 1.59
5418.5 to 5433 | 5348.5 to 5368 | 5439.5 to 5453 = 1.1 angstrom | 1.77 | 1.65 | 1.68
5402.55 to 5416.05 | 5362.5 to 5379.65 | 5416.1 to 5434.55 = 0.7 angstrom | 1.71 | 1.58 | 1.62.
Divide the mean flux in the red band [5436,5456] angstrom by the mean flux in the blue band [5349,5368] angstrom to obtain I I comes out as 0.94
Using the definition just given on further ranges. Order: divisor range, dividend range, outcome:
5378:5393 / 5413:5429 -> 1.00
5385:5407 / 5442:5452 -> 1.03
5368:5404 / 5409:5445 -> 1.01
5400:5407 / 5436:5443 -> 1.24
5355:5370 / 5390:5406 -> 0.87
